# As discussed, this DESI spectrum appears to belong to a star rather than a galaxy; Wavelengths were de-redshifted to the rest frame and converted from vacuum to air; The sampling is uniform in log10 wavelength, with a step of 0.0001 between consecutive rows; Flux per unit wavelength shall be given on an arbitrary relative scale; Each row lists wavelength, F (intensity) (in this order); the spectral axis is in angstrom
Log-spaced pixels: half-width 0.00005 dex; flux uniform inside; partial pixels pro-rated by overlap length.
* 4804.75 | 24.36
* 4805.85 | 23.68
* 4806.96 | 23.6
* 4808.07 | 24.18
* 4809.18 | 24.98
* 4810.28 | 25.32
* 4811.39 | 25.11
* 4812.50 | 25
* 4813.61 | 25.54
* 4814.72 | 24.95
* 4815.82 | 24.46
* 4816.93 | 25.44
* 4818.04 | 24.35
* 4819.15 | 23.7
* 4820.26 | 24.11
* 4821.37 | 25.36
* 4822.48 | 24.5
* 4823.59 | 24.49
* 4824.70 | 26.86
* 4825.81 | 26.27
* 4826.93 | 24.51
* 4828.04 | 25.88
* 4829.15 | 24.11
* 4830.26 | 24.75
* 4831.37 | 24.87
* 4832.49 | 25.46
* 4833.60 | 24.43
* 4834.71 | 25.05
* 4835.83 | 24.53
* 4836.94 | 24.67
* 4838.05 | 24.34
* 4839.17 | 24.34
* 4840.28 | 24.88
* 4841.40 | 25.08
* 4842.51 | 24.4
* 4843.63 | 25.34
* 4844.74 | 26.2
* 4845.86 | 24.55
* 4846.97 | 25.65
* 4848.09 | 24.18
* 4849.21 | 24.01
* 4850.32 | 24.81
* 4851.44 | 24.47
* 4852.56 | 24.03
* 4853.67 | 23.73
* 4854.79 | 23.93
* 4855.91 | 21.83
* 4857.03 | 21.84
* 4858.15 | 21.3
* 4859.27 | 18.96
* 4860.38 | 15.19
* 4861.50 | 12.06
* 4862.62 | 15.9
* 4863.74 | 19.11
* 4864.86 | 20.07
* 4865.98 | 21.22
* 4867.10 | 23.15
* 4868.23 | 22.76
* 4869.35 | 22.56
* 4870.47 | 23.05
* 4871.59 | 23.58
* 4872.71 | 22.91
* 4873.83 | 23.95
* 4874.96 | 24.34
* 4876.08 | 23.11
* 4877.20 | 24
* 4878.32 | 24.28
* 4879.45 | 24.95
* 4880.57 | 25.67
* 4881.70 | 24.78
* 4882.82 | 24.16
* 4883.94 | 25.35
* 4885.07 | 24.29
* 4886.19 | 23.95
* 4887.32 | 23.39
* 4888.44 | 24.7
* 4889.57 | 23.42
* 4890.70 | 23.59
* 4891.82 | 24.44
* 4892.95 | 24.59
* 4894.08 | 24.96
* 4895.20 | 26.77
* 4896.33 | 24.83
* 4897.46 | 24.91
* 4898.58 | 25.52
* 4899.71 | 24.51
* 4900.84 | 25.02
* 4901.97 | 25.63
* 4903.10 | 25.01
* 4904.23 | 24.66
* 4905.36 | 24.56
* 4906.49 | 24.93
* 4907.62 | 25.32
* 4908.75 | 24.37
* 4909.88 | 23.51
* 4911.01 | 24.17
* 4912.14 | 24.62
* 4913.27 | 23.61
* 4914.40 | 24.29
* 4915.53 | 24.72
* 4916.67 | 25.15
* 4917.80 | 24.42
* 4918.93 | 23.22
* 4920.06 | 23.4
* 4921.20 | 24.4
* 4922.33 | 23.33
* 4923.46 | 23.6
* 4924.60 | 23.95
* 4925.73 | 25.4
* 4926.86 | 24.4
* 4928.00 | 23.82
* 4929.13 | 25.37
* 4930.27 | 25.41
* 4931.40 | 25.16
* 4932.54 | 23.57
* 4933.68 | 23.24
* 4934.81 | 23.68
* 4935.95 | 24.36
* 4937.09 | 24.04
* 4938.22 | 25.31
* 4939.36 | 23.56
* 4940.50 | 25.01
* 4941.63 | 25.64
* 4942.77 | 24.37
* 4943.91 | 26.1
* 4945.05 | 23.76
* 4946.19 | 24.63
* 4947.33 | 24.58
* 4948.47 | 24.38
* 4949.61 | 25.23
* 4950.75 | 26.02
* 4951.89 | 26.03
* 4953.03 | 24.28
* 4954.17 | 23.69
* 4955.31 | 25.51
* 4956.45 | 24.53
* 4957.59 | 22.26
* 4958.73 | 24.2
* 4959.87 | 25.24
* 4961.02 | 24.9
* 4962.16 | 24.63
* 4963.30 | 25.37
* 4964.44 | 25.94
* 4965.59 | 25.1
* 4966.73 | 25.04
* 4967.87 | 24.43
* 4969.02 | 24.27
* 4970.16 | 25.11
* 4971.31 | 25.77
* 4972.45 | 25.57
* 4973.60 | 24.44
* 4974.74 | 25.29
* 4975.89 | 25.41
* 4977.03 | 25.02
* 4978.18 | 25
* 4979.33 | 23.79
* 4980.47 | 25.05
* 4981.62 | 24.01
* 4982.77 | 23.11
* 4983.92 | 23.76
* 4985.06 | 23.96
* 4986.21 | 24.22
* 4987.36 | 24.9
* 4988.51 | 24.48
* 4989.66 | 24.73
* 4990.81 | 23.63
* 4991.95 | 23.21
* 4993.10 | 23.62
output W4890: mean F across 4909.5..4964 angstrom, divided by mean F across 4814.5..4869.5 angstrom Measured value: 1.0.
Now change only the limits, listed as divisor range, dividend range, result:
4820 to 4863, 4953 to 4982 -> 1.05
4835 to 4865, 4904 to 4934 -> 1.08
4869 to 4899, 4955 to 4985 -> 1.02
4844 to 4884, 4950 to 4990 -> 1.09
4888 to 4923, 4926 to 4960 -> 1.00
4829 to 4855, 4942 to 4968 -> 1.01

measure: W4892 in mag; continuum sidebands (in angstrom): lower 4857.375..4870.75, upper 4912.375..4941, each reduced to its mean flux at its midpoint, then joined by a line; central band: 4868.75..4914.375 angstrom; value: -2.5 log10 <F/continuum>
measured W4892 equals -0.13 mag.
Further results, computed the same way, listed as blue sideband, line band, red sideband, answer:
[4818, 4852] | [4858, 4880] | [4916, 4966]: 0.16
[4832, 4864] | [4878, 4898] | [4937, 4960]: -0.04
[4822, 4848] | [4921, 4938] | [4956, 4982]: 0.03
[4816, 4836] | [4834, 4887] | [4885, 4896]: 0.07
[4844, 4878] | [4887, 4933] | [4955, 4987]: -0.05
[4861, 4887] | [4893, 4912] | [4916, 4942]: -0.06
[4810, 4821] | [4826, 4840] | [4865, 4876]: -0.03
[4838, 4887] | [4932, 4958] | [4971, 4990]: -0.02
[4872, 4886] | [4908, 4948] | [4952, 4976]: 0.01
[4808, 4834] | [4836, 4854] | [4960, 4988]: 0.01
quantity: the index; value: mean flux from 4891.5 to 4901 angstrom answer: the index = 25.1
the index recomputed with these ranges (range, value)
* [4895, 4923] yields 24.6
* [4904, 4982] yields 24.6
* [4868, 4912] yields 24.4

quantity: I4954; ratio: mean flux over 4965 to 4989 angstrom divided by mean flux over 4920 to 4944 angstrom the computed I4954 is 1.01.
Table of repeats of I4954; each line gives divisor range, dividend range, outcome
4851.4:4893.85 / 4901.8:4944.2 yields 1.08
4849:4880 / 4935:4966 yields 1.13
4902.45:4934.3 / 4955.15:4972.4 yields 1.02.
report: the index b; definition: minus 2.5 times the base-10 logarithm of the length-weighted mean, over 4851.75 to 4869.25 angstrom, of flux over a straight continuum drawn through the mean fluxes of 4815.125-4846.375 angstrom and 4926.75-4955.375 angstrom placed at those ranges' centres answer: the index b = 0.21 mag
